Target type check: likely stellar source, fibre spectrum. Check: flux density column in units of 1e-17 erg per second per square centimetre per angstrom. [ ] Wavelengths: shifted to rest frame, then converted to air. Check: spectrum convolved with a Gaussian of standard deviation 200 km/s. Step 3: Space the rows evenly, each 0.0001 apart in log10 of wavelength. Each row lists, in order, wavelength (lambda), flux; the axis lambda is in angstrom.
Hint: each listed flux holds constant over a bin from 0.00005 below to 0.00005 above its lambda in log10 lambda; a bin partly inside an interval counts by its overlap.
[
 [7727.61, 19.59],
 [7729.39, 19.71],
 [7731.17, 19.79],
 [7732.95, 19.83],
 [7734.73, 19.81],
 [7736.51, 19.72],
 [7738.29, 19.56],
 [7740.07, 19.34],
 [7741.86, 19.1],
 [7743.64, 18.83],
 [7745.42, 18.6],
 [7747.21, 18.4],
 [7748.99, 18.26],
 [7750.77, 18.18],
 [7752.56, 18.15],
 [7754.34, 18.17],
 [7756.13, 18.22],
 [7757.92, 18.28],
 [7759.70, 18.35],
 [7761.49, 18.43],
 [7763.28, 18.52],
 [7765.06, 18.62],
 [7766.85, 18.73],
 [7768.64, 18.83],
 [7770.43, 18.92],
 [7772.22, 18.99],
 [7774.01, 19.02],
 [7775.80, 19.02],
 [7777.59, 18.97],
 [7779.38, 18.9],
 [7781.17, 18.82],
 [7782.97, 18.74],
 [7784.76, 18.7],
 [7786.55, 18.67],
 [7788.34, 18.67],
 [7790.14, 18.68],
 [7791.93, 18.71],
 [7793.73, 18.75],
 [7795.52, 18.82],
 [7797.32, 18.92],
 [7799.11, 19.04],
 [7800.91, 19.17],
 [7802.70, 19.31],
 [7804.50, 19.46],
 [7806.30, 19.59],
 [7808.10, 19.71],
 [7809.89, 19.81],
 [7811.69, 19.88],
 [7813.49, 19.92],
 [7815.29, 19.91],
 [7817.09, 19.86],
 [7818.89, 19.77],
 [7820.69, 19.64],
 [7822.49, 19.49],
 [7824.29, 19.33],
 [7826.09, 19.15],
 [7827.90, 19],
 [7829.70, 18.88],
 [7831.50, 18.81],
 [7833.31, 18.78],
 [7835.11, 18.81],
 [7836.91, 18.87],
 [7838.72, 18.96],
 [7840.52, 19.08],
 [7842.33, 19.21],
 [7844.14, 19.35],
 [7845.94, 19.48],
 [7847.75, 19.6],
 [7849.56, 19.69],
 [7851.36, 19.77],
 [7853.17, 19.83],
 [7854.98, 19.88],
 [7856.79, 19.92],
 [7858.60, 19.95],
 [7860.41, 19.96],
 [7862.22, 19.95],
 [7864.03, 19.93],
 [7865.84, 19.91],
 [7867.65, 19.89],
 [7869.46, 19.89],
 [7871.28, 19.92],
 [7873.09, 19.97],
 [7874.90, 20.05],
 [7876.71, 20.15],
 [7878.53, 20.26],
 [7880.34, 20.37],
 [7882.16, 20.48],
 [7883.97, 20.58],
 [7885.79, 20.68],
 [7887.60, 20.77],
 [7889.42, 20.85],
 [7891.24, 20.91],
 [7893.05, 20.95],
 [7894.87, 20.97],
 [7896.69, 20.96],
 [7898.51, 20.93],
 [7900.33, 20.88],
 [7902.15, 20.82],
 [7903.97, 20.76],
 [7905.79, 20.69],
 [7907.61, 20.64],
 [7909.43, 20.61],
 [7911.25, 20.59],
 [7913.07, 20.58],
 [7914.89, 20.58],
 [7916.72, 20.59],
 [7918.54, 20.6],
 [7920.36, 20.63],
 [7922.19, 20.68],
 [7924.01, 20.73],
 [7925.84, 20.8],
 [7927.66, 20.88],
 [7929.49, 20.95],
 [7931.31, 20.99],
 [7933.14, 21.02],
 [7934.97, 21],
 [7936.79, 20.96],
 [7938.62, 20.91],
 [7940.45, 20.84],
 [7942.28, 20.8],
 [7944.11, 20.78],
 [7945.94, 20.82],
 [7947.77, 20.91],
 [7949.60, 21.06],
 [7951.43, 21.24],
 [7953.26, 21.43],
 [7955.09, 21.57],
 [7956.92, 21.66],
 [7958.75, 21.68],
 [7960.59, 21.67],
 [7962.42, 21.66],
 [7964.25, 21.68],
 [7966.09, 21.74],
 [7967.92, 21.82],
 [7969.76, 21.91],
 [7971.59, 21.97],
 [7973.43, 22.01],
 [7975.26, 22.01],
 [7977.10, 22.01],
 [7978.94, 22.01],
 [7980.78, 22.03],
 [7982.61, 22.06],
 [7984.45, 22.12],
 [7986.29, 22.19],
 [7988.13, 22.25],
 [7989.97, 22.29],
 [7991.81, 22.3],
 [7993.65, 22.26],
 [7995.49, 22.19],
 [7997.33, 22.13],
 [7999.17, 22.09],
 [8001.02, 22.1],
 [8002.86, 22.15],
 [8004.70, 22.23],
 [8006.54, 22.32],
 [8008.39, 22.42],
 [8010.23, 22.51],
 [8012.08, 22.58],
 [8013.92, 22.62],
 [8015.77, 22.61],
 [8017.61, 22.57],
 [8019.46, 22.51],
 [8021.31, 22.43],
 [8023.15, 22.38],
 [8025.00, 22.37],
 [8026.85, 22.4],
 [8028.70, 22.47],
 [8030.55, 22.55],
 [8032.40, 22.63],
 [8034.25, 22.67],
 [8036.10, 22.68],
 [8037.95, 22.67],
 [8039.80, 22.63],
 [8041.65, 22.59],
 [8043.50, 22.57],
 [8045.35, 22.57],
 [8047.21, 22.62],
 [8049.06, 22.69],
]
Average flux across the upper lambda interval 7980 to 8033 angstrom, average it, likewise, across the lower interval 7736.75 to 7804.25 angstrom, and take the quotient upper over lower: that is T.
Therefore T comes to 1.2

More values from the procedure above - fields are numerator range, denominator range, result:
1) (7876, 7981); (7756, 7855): 1.10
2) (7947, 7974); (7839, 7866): 1.10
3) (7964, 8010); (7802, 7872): 1.13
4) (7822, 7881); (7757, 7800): 1.04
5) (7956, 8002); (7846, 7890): 1.10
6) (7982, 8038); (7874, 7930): 1.08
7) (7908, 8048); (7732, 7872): 1.14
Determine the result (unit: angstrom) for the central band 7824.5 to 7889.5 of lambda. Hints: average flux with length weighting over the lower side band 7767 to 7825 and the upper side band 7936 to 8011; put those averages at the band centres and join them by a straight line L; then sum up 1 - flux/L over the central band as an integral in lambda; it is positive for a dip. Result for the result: 1.1 angstrom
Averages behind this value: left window 19.2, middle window 19.7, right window 21.8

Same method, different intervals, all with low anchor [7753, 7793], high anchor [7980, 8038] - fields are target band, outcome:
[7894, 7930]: 0.2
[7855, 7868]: 0.1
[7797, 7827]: -0.4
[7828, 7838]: 0.4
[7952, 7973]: -0.1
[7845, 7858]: 0.1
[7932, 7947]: 0.3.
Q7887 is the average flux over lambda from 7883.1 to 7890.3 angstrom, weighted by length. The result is 20.7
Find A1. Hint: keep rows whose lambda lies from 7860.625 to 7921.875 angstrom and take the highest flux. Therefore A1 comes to 20.97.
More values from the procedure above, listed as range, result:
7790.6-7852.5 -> 19.92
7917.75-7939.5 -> 21.02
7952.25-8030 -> 22.62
